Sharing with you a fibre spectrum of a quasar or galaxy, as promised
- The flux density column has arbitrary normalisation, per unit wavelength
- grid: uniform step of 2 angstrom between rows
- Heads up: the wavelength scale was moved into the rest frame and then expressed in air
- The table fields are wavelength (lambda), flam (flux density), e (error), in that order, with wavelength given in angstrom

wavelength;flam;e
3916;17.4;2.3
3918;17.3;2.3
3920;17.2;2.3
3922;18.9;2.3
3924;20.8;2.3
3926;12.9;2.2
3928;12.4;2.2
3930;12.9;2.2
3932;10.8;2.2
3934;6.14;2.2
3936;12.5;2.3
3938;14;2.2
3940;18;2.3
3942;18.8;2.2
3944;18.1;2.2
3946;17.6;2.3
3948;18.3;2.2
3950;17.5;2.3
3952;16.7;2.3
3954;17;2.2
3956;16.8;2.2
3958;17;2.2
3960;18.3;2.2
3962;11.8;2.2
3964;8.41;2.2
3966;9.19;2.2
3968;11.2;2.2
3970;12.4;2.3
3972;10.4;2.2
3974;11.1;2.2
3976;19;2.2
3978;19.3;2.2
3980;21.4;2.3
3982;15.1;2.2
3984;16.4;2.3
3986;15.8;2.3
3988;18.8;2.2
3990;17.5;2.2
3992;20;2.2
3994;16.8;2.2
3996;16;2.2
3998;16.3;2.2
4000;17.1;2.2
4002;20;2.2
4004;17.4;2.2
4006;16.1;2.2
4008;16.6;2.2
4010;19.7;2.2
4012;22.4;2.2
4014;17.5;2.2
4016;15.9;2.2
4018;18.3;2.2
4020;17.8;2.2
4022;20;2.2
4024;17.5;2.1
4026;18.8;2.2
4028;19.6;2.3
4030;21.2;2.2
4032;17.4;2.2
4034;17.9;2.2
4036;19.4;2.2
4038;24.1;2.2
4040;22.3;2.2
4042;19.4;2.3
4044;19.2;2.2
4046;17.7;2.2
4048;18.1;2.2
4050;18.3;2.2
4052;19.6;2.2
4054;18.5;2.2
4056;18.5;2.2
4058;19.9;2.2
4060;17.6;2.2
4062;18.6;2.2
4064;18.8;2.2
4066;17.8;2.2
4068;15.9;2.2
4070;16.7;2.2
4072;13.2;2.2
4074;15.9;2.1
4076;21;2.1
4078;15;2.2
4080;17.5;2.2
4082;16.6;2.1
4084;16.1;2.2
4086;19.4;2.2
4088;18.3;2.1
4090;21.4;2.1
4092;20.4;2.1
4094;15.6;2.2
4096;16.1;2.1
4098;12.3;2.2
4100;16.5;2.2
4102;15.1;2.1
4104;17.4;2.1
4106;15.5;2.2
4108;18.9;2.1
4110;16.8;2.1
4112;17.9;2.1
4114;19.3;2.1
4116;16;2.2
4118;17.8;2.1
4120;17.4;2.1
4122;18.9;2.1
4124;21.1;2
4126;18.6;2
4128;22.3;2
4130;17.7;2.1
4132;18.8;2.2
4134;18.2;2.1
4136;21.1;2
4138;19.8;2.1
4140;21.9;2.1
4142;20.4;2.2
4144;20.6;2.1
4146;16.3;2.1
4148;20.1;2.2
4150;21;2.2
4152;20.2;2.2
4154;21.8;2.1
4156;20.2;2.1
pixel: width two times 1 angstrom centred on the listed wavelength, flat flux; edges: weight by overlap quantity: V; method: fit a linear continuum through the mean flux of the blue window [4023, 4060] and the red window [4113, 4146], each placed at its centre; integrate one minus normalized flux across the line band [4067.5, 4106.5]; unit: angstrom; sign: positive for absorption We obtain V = 4.9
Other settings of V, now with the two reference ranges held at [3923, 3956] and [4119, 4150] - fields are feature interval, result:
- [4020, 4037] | -1.6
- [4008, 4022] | -1.3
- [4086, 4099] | 0.8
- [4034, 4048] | -2.0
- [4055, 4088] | 1.4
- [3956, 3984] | 2.9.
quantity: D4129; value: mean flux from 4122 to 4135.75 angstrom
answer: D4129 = 19.5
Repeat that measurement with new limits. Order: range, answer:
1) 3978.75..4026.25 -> 17.9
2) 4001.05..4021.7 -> 18.2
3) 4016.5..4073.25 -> 18.6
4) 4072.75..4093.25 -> 18.1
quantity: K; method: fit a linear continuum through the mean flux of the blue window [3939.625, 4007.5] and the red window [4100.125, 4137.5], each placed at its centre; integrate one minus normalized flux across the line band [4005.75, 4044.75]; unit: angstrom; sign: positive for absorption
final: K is -5.0 angstrom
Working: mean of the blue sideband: 16.2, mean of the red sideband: 18.2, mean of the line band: 19.1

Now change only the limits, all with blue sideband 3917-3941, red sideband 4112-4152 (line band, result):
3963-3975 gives 3.9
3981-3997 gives -1.1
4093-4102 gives 1.6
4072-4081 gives 0.6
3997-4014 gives -1.9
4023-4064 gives -4.7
